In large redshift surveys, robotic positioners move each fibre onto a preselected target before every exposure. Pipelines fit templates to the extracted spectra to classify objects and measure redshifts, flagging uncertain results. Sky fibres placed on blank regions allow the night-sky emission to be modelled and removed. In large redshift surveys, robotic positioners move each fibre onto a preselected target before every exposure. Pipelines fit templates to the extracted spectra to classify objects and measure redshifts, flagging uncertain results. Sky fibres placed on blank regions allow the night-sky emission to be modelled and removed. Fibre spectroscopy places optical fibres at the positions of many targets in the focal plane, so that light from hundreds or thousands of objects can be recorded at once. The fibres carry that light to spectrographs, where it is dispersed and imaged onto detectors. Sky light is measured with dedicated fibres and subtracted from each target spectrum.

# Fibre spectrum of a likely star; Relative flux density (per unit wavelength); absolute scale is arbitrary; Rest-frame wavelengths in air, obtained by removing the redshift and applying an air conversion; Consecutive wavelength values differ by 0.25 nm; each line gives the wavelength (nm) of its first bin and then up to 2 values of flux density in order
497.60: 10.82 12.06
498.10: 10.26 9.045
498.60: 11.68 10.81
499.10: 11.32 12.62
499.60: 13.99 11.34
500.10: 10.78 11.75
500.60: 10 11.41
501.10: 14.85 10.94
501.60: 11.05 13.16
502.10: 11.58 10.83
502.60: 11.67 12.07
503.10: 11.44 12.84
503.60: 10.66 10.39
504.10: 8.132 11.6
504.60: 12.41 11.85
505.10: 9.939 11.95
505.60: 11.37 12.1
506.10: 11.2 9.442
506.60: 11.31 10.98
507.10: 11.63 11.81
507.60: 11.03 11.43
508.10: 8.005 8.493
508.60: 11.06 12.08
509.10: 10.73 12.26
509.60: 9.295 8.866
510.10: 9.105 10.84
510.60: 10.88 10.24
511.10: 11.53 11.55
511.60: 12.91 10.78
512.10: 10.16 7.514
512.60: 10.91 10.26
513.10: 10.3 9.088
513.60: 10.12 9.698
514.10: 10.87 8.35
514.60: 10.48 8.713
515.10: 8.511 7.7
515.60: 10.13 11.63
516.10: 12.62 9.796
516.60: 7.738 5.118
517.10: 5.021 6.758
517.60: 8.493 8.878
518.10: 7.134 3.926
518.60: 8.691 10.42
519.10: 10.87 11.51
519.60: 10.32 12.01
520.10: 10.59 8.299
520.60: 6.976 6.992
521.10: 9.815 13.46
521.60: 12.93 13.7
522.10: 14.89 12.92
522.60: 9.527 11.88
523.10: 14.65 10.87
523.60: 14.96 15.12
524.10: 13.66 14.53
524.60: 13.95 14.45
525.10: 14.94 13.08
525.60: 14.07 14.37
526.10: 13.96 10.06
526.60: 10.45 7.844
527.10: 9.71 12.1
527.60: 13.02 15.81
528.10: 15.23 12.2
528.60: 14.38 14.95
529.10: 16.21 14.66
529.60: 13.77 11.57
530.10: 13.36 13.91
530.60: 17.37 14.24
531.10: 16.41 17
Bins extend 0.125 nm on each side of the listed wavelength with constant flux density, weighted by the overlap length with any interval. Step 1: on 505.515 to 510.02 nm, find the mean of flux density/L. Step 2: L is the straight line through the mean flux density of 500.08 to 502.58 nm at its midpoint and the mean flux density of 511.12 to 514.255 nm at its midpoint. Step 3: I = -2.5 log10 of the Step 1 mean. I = 0.02 mag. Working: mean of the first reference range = 11.7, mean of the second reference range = 10.4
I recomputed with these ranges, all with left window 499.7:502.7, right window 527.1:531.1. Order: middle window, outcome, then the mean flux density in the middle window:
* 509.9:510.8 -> 0.221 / 10.2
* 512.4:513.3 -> 0.243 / 10.1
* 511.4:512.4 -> 0.182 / 10.6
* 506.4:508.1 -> 0.106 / 11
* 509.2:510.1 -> 0.231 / 10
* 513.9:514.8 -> 0.292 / 9.78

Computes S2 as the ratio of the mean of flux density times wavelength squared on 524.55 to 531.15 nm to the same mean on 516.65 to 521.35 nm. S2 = 1.6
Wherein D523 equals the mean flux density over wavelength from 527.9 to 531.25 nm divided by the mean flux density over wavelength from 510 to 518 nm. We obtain 1.5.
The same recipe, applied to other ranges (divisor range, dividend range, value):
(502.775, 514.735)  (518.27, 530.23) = 1.15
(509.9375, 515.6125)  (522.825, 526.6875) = 1.35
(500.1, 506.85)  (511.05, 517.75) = 0.83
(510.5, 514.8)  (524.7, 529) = 1.26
